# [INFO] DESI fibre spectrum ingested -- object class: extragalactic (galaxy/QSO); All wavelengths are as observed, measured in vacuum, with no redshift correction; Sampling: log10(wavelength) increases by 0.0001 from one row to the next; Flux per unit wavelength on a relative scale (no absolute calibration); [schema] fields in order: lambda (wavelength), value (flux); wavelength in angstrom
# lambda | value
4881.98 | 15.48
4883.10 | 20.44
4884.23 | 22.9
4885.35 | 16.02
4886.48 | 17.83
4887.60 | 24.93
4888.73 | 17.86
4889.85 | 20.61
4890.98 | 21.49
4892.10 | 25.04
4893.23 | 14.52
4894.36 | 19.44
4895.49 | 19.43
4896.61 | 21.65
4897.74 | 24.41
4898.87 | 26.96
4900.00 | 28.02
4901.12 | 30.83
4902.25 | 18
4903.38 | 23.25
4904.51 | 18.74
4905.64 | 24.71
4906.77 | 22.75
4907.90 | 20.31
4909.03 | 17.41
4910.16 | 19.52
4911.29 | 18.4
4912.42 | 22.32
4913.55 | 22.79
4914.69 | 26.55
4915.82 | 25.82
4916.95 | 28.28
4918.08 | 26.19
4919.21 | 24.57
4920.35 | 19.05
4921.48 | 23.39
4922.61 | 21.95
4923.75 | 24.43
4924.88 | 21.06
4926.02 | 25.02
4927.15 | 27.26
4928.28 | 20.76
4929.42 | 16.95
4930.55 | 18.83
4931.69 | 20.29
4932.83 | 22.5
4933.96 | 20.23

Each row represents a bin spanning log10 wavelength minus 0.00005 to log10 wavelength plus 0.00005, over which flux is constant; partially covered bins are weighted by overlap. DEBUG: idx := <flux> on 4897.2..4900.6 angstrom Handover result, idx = 26.6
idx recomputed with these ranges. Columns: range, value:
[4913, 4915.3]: 24.6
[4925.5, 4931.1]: 21.8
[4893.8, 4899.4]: 22.4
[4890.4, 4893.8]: 20.3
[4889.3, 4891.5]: 21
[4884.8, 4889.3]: 19.2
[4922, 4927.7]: 23.9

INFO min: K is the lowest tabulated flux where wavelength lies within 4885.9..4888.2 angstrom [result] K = 17.83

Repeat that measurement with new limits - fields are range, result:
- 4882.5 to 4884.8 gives 20.44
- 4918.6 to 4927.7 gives 19.05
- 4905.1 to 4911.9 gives 17.41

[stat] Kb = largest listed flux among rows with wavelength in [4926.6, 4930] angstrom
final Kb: 27.26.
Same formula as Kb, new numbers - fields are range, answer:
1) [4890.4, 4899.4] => 26.96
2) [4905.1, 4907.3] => 24.71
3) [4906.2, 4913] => 22.75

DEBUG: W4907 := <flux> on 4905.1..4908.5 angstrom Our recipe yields 22.5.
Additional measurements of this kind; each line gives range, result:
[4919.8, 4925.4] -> 22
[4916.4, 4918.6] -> 27.3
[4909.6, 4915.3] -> 21.9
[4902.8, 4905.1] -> 21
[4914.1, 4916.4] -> 26.1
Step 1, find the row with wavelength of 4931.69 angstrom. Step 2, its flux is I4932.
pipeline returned 20.29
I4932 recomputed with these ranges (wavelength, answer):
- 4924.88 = 21.06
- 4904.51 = 18.74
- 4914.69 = 26.55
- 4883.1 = 20.44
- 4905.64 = 24.71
